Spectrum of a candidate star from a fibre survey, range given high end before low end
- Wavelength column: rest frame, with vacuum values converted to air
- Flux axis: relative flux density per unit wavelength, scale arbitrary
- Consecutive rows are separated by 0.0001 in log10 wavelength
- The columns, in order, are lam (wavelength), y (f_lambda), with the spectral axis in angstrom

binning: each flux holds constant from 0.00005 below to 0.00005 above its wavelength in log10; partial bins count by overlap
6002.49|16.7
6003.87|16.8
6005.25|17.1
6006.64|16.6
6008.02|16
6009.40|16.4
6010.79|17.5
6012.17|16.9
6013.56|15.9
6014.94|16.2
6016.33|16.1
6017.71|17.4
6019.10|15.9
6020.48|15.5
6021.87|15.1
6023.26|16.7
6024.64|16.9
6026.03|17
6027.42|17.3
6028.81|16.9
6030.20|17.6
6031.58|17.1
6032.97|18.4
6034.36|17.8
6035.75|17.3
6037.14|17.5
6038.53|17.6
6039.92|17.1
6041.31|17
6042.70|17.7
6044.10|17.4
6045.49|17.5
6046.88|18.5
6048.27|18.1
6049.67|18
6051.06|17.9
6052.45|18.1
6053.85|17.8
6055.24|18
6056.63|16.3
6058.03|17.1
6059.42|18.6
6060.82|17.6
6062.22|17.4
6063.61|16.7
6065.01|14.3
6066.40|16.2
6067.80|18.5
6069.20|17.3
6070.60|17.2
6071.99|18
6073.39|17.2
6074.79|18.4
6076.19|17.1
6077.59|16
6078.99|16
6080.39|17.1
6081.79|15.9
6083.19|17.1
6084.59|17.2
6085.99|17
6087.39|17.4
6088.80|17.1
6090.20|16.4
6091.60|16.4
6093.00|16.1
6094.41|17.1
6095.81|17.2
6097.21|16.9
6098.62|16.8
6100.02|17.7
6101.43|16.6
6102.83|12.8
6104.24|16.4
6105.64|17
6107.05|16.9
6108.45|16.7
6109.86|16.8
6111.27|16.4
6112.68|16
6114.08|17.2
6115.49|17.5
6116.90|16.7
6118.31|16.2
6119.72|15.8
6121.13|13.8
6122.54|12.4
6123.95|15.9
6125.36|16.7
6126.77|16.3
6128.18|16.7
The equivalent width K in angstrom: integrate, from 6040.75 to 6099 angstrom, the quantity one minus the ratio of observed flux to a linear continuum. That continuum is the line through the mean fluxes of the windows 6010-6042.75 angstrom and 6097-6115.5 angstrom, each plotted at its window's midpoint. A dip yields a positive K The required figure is -1.7 angstrom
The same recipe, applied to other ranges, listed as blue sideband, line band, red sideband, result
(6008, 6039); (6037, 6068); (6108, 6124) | -1.6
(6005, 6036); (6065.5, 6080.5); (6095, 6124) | -0.7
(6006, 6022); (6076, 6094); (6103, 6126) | -0.6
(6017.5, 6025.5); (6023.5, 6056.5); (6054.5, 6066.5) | -2.0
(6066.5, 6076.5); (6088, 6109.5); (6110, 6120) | 0.5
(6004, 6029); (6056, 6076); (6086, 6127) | -1.0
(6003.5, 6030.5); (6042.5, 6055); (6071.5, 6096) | -0.9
